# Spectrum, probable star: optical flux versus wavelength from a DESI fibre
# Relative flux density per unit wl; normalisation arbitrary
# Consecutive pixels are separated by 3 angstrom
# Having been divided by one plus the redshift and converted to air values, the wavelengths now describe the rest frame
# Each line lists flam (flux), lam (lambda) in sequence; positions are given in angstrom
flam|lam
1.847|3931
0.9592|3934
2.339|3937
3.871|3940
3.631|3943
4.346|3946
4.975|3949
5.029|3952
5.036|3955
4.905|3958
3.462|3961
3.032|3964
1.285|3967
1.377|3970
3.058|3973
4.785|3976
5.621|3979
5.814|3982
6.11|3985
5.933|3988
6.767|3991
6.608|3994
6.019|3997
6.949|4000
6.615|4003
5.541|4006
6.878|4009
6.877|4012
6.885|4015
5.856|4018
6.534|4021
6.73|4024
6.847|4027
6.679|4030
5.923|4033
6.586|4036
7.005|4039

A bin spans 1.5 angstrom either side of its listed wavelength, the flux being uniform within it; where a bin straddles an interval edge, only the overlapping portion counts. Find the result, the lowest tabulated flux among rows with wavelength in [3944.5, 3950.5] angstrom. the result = 4.346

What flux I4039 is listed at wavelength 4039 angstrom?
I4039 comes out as 7.005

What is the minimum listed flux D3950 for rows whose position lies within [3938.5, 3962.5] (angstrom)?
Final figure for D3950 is 3.462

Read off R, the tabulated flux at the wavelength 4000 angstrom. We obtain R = 6.949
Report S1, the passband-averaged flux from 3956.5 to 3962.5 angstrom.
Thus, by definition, 4.18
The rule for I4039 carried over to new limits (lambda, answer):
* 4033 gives 5.923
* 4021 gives 6.534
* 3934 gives 0.9592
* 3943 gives 3.631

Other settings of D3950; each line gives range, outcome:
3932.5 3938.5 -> 0.9592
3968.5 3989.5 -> 1.377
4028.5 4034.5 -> 5.923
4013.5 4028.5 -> 5.856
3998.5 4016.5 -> 5.541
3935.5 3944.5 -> 2.339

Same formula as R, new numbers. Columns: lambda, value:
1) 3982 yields 5.814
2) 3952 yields 5.029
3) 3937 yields 2.339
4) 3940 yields 3.871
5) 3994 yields 6.608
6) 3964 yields 3.032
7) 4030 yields 6.679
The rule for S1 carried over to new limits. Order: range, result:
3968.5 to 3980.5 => 3.71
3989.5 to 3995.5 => 6.69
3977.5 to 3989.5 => 5.87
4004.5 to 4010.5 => 6.21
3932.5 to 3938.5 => 1.65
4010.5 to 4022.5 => 6.54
